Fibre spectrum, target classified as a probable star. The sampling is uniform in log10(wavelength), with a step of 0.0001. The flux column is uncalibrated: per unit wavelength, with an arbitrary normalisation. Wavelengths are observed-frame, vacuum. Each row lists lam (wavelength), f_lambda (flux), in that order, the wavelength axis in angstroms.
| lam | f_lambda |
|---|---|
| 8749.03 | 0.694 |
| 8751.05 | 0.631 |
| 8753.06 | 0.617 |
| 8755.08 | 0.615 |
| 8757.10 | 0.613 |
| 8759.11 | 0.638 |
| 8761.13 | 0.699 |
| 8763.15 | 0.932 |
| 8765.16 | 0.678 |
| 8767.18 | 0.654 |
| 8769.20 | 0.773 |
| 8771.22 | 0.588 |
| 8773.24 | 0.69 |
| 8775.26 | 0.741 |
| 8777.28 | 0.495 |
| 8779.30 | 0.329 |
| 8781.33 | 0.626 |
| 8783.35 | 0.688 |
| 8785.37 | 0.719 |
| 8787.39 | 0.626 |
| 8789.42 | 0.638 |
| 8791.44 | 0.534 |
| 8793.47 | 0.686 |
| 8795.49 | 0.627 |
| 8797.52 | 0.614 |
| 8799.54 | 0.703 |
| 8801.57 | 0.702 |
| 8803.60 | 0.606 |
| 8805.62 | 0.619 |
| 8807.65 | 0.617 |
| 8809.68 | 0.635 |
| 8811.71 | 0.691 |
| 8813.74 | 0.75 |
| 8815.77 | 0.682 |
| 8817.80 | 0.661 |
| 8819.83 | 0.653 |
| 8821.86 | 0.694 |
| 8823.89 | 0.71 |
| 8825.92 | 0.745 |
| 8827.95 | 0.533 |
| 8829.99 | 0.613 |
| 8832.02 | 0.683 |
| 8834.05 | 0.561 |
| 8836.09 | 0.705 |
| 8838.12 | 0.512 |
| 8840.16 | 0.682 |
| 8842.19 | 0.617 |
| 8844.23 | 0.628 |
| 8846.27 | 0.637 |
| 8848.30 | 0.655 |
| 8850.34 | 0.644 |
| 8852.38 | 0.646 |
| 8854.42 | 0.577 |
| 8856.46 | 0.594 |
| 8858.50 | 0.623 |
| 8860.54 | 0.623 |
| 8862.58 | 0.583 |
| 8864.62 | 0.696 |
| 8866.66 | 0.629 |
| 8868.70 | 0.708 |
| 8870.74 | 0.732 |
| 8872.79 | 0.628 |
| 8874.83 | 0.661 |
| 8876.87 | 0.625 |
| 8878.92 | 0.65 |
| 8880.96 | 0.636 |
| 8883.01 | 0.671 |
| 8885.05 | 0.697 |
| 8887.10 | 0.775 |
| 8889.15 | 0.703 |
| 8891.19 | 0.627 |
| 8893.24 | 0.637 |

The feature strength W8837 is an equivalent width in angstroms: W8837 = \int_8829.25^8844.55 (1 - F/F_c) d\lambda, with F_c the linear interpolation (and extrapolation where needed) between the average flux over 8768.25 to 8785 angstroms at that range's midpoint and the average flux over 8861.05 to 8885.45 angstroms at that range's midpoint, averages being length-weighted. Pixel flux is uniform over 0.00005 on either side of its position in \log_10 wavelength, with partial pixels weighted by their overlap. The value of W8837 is 0.44 angstroms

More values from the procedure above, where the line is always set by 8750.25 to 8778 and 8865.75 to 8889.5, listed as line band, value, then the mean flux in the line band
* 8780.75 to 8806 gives 1.0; 0.646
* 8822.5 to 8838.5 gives 0.8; 0.639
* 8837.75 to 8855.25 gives 1.2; 0.626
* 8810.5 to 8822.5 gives -0.3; 0.687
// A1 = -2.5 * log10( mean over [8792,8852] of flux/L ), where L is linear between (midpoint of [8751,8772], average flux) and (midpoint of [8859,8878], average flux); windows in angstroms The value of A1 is 0.02 mag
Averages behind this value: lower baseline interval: 0.679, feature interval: 0.65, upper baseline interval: 0.653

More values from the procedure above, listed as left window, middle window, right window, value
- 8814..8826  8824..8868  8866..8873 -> 0.092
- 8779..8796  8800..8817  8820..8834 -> -0.042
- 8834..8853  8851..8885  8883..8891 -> 0.050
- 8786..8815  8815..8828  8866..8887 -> -0.041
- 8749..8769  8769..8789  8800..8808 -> 0.070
